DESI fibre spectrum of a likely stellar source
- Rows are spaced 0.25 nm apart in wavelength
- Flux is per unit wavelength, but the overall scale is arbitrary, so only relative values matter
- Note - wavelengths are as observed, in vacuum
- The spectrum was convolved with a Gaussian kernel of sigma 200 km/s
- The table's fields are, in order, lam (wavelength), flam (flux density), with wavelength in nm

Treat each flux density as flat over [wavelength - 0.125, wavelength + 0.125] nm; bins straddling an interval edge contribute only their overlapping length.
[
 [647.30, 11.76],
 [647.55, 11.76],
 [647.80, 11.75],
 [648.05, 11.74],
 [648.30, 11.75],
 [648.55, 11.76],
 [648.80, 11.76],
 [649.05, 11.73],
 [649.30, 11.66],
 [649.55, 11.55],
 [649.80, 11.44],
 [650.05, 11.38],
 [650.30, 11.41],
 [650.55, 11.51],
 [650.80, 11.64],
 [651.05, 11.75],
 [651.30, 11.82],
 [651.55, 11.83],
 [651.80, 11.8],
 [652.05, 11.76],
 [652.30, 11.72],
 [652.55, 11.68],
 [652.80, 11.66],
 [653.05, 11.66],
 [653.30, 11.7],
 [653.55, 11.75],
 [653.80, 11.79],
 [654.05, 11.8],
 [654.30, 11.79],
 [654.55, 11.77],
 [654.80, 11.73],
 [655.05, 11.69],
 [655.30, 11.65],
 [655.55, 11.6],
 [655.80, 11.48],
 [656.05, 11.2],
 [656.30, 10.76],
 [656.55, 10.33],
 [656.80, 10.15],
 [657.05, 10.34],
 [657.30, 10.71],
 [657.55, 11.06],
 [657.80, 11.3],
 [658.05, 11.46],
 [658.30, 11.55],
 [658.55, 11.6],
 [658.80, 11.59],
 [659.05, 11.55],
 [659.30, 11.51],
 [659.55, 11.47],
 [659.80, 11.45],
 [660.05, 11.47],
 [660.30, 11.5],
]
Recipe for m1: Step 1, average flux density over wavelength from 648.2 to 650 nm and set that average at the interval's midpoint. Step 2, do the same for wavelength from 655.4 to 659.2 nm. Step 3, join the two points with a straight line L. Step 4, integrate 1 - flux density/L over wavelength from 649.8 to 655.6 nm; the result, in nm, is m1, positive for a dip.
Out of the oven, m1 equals -0.14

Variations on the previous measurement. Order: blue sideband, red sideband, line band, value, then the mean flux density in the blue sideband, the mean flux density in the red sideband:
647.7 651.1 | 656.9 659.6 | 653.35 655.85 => -0.06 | 11.6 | 11.3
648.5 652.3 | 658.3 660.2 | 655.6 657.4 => 0.13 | 11.7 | 11.5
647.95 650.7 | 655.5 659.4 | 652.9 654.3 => -0.05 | 11.6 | 11.1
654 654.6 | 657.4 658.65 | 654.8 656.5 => 0.04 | 11.8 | 11.4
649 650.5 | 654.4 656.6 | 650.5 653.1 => -0.06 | 11.5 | 11.4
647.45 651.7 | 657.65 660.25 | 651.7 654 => -0.02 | 11.7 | 11.5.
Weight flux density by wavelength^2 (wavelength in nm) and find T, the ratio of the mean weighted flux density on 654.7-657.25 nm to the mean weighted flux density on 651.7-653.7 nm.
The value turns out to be 1.0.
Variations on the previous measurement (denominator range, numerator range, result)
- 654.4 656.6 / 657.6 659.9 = 1.02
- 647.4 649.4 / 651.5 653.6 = 1.01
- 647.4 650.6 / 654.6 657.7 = 0.97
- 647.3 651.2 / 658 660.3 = 1.02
